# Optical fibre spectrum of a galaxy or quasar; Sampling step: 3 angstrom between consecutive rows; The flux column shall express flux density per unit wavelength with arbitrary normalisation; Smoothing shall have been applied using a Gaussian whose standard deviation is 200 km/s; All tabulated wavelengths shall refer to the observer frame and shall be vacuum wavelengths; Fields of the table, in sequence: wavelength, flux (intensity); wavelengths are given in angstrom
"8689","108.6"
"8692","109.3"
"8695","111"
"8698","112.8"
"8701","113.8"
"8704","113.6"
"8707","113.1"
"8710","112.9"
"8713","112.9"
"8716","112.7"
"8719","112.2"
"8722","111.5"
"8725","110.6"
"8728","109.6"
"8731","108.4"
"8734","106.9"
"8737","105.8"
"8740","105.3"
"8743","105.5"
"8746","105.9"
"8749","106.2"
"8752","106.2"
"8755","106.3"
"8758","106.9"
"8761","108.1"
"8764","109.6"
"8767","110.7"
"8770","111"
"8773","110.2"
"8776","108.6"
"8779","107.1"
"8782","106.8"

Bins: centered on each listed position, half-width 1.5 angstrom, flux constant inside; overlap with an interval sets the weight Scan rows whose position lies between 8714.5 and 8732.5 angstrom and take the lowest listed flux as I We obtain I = 108.4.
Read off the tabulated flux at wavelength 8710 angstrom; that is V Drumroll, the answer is 112.9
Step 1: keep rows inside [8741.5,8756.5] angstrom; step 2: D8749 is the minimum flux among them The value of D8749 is 105.5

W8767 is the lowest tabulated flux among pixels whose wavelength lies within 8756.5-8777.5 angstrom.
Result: 106.9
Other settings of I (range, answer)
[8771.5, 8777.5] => 108.6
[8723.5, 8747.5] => 105.3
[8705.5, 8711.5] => 112.9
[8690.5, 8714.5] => 109.3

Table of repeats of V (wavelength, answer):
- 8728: 109.6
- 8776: 108.6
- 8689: 108.6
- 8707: 113.1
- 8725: 110.6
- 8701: 113.8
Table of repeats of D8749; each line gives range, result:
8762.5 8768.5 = 109.6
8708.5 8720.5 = 112.2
